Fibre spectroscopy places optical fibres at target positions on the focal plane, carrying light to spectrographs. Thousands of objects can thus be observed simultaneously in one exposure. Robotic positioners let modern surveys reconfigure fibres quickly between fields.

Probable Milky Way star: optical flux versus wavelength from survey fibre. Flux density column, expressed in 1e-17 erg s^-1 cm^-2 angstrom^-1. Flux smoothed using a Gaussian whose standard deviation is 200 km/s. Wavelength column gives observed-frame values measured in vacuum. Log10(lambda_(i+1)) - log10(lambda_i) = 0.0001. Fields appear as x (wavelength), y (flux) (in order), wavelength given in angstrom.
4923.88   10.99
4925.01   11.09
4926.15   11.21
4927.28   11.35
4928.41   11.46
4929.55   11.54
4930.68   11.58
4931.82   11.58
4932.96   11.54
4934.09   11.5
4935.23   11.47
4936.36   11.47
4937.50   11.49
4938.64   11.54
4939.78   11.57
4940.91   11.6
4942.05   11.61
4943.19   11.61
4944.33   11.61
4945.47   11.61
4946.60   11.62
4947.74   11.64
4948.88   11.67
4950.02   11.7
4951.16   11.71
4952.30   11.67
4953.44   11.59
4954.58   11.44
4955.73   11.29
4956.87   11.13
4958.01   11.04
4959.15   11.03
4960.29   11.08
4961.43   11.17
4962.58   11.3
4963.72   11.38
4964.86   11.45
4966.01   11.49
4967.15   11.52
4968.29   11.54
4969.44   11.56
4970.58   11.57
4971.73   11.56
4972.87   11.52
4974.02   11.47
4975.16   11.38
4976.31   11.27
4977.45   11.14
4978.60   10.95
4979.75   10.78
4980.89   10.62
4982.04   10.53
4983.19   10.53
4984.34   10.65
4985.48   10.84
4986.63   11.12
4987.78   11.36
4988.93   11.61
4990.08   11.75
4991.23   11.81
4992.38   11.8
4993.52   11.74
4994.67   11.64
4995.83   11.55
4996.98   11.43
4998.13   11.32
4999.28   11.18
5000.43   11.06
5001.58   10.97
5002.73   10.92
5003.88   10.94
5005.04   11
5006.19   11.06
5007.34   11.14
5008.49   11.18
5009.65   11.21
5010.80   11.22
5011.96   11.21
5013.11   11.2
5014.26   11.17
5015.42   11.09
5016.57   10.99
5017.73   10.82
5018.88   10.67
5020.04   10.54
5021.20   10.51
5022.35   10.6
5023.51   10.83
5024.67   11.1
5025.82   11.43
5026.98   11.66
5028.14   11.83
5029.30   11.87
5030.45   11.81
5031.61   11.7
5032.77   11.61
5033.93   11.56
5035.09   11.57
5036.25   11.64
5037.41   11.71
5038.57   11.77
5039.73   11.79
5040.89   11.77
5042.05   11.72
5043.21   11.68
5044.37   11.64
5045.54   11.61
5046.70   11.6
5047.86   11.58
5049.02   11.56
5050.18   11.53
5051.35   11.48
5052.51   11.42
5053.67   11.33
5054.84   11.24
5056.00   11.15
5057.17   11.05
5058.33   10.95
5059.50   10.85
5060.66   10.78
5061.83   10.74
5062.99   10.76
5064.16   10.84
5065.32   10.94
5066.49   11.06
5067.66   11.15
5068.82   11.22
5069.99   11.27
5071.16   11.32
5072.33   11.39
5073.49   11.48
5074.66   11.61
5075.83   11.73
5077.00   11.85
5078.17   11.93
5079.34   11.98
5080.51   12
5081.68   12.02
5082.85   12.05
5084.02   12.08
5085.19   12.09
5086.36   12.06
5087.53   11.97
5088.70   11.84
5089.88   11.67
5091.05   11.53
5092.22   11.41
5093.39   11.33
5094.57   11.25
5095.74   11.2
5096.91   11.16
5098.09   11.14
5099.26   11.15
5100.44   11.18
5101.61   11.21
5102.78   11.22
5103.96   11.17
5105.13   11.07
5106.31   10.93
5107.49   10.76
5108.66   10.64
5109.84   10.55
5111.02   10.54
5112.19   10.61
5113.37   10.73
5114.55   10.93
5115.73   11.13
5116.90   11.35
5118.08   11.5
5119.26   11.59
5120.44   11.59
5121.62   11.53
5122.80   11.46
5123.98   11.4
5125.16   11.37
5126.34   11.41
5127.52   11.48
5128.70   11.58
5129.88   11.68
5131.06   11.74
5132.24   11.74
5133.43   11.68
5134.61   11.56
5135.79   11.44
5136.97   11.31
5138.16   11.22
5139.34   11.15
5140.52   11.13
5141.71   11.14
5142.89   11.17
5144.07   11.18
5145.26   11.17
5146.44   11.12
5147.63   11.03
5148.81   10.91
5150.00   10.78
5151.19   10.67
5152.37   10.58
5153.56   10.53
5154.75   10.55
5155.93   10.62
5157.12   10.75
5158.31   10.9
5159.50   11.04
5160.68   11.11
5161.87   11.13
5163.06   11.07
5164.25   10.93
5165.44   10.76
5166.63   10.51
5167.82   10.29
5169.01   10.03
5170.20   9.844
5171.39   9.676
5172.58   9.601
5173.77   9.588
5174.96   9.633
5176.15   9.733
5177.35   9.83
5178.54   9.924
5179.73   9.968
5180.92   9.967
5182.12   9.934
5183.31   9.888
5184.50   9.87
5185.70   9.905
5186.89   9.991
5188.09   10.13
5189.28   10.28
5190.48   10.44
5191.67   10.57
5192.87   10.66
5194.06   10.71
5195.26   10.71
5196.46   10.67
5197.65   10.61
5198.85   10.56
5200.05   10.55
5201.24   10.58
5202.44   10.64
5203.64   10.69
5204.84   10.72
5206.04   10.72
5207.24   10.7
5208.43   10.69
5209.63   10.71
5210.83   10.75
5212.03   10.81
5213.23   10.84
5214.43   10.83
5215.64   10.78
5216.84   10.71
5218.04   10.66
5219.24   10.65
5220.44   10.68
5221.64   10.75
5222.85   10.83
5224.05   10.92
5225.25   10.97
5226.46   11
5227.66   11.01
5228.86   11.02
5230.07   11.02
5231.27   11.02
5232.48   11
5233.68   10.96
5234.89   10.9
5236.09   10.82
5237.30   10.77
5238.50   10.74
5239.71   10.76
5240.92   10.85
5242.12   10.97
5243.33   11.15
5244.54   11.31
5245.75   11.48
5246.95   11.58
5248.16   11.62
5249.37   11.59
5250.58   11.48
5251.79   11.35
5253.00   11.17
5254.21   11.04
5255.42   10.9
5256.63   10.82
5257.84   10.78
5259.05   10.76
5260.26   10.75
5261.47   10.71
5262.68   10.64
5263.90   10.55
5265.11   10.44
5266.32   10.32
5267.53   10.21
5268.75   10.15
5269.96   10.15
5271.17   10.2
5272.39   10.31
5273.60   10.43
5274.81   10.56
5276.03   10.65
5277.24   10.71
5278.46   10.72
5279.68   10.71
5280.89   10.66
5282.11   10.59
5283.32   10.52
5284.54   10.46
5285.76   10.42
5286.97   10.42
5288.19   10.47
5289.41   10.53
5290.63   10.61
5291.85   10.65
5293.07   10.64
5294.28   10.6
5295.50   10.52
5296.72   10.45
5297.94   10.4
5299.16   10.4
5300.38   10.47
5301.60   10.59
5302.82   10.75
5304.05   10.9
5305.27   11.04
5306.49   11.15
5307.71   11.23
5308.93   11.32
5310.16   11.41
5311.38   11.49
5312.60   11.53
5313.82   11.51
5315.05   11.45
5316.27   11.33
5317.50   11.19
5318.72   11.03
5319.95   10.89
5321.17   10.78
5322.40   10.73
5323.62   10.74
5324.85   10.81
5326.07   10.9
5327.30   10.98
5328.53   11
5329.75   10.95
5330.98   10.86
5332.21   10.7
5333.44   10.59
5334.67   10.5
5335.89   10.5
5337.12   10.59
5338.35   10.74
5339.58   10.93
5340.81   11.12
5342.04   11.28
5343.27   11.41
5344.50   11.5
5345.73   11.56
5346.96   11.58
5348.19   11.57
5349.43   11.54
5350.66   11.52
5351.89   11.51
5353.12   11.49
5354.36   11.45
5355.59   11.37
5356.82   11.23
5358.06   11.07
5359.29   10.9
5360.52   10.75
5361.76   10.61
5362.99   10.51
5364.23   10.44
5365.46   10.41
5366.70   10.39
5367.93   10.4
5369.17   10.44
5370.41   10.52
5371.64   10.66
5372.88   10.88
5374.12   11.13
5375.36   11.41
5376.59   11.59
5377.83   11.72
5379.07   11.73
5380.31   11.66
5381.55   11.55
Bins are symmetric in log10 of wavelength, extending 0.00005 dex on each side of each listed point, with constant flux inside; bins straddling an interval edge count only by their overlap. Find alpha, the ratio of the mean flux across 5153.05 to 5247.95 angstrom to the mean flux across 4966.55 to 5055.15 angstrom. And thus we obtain 0.94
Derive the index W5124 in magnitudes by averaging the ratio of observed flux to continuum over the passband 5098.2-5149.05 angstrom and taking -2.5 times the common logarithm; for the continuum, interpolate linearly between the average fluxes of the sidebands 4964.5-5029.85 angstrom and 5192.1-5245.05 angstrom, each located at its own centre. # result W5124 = -0.02 mag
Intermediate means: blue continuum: 11.2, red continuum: 10.8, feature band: 11.2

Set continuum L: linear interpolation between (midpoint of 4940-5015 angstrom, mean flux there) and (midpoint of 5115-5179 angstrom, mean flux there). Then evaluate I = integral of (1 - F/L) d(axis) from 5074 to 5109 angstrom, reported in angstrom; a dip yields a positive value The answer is -1.5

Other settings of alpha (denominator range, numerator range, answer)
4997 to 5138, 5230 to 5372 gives 0.96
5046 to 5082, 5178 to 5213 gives 0.92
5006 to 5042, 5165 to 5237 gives 0.93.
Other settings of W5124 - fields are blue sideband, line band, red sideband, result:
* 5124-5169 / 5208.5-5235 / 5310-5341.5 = 0.02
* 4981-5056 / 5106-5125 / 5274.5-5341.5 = 0.01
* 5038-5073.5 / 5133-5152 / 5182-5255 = -0.01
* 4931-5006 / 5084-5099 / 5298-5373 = -0.03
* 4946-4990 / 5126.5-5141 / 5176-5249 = -0.06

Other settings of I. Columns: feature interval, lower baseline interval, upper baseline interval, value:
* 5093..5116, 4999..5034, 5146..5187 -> -0.6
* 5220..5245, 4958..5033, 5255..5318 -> -0.3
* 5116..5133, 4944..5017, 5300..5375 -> -0.5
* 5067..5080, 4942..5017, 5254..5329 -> -0.5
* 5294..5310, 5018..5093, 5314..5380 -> 0.4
